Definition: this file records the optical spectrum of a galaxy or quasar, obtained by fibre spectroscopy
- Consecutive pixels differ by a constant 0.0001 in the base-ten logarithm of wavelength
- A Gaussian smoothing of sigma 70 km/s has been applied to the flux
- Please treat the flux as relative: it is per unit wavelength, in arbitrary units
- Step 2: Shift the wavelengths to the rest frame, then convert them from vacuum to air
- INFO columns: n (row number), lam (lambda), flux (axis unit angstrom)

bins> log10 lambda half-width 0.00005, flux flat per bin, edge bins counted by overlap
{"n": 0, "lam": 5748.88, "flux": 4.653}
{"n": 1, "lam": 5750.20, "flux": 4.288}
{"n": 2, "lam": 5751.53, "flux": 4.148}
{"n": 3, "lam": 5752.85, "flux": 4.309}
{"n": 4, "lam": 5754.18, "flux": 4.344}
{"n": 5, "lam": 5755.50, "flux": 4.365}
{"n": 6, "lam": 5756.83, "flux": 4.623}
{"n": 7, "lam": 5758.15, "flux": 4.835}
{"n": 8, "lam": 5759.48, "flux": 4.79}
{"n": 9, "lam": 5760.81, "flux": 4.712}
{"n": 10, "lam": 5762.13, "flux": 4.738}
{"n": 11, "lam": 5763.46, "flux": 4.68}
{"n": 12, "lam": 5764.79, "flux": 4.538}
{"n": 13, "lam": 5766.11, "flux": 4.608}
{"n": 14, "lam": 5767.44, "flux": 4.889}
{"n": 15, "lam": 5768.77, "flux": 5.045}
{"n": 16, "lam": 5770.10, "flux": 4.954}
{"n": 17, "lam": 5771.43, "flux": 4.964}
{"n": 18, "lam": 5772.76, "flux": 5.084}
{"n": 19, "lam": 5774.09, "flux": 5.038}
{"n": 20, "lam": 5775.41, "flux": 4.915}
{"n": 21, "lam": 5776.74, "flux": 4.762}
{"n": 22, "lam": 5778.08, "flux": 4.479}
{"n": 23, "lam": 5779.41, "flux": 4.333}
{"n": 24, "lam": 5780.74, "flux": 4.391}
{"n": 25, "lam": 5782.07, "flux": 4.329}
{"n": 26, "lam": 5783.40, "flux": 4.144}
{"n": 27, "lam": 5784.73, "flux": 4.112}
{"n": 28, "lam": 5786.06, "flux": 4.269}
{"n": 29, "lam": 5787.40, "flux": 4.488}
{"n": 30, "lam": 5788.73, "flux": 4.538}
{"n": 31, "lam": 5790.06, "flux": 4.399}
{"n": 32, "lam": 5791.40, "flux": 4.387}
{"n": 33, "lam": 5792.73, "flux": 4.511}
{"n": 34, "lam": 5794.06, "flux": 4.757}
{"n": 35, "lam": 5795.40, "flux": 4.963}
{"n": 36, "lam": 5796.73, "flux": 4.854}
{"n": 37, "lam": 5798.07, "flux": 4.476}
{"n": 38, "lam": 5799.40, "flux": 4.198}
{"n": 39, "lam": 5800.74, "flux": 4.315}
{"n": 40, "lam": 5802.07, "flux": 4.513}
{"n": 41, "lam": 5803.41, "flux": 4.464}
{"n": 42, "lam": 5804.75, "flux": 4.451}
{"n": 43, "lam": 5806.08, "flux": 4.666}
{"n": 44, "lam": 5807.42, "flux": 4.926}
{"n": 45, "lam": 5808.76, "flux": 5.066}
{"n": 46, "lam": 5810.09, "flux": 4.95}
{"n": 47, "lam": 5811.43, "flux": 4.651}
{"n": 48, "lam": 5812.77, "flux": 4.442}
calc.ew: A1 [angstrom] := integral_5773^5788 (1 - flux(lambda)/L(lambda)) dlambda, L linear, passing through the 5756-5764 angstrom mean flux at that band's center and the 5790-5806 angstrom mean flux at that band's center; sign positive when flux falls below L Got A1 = 0.4 angstrom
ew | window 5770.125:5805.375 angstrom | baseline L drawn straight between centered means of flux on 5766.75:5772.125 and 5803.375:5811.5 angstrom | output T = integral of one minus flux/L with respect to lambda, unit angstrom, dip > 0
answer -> 2.3 angstrom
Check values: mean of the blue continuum 4.95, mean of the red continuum 4.77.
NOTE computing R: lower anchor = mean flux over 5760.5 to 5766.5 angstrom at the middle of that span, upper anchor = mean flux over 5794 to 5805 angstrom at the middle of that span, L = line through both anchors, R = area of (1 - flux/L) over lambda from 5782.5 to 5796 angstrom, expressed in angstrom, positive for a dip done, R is 0.4 angstrom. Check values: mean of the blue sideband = 4.66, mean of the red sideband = 4.54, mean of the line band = 4.45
